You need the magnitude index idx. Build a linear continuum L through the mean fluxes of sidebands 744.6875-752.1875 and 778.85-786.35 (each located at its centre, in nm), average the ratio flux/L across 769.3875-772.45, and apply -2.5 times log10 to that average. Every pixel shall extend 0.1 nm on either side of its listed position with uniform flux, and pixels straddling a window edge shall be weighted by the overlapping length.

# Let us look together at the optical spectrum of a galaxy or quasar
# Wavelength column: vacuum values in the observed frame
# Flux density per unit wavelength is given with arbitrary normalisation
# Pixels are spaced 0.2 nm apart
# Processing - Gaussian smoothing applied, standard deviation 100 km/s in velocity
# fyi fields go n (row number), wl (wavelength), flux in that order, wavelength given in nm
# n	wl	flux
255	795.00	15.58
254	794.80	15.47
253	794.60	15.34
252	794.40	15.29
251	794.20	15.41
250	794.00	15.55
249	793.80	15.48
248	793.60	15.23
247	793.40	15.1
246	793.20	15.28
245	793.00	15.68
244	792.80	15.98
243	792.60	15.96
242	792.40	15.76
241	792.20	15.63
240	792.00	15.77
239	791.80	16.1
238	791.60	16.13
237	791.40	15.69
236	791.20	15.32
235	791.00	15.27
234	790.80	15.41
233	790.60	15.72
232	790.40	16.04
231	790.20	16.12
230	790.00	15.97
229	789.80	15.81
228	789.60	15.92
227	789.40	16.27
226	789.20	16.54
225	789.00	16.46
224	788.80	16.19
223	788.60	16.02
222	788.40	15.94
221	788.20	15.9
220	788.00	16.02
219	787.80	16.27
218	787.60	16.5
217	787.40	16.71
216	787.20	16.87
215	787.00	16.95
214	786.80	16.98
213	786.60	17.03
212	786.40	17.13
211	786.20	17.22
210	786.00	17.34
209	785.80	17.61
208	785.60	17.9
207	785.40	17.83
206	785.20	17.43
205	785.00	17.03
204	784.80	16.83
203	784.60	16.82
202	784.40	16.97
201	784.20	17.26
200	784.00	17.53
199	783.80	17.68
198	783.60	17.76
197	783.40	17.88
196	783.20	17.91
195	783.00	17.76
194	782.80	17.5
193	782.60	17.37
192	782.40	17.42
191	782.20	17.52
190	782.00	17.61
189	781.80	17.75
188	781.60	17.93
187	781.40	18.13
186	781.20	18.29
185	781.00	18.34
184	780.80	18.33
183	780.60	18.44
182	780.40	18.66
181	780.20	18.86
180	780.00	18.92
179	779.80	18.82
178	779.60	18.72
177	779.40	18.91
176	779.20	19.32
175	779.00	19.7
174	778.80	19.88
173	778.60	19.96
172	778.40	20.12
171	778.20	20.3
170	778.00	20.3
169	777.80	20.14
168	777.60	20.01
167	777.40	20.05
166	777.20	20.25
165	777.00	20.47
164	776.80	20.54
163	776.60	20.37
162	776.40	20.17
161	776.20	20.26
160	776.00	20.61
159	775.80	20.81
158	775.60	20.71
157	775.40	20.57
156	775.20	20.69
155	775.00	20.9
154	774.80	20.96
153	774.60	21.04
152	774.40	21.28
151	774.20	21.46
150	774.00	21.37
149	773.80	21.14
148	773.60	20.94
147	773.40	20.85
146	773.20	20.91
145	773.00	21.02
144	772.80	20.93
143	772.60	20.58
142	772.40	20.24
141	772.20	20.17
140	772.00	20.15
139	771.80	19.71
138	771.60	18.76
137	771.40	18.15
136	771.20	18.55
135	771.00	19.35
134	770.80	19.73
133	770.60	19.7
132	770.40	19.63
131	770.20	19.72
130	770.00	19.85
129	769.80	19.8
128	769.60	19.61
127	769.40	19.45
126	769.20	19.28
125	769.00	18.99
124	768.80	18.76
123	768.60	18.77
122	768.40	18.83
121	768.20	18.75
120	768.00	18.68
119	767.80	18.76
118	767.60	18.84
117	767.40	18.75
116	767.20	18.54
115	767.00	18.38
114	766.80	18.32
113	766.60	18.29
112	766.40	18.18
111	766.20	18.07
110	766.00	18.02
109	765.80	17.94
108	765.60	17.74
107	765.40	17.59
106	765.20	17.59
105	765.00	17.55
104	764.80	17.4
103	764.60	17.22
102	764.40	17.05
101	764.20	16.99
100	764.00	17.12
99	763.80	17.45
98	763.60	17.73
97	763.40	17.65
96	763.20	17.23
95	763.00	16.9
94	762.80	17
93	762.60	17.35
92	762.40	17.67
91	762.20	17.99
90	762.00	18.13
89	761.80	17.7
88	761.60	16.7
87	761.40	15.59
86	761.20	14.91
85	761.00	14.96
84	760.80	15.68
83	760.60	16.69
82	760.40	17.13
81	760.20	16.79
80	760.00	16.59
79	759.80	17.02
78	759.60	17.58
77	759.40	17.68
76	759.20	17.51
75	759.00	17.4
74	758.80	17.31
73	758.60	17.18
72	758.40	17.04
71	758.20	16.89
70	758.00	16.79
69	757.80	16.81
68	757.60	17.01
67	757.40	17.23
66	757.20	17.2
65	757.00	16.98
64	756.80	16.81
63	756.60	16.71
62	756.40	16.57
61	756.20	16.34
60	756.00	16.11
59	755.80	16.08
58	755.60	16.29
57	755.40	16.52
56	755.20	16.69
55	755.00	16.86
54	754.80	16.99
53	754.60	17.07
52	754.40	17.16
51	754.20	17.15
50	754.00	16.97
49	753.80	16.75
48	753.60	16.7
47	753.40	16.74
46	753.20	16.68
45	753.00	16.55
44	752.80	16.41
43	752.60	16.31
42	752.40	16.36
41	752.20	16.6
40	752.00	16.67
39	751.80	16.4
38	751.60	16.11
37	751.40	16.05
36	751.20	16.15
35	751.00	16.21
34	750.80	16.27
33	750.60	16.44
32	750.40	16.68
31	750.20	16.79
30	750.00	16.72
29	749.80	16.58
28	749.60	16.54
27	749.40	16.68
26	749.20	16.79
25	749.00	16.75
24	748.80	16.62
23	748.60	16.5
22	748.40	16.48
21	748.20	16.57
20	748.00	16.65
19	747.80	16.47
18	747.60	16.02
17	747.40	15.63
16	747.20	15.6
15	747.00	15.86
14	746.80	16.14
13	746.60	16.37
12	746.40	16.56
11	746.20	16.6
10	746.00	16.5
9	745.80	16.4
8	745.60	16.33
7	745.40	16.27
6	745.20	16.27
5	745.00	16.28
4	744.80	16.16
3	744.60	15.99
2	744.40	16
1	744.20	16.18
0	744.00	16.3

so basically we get -0.12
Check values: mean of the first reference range 16.4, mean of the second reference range 17.9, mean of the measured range 19.5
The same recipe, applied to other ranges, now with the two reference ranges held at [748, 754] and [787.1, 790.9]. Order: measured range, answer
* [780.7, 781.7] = -0.13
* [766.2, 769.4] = -0.14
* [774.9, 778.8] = -0.24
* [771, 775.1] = -0.24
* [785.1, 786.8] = -0.08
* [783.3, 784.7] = -0.08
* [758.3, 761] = -0.03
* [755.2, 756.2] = 0.01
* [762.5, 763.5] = -0.05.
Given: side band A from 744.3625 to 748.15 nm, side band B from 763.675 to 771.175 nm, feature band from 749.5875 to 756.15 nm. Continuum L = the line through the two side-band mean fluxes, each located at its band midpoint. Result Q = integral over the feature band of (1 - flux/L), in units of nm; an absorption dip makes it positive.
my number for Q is 0.14 nm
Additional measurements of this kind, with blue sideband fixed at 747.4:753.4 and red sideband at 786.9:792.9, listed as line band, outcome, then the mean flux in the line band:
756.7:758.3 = -0.06 nm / 17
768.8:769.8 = -0.19 nm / 19.3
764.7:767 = -0.23 nm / 17.9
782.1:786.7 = -0.38 nm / 17.4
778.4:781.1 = -0.48 nm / 19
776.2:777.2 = -0.26 nm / 20.4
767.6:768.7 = -0.17 nm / 18.8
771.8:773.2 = -0.37 nm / 20.5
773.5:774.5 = -0.31 nm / 21.2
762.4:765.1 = -0.16 nm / 17.3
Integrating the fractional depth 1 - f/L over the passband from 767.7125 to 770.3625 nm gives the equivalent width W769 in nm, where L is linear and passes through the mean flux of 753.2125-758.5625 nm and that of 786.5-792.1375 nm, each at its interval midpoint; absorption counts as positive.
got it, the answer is -0.43 nm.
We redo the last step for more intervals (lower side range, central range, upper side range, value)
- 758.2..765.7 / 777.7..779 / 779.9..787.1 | -0.19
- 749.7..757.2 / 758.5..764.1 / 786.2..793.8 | -0.19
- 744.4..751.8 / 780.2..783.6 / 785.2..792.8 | -0.33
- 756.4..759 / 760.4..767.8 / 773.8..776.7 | 0.39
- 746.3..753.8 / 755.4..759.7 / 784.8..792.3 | -0.13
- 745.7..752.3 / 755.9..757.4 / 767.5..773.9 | 0.07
